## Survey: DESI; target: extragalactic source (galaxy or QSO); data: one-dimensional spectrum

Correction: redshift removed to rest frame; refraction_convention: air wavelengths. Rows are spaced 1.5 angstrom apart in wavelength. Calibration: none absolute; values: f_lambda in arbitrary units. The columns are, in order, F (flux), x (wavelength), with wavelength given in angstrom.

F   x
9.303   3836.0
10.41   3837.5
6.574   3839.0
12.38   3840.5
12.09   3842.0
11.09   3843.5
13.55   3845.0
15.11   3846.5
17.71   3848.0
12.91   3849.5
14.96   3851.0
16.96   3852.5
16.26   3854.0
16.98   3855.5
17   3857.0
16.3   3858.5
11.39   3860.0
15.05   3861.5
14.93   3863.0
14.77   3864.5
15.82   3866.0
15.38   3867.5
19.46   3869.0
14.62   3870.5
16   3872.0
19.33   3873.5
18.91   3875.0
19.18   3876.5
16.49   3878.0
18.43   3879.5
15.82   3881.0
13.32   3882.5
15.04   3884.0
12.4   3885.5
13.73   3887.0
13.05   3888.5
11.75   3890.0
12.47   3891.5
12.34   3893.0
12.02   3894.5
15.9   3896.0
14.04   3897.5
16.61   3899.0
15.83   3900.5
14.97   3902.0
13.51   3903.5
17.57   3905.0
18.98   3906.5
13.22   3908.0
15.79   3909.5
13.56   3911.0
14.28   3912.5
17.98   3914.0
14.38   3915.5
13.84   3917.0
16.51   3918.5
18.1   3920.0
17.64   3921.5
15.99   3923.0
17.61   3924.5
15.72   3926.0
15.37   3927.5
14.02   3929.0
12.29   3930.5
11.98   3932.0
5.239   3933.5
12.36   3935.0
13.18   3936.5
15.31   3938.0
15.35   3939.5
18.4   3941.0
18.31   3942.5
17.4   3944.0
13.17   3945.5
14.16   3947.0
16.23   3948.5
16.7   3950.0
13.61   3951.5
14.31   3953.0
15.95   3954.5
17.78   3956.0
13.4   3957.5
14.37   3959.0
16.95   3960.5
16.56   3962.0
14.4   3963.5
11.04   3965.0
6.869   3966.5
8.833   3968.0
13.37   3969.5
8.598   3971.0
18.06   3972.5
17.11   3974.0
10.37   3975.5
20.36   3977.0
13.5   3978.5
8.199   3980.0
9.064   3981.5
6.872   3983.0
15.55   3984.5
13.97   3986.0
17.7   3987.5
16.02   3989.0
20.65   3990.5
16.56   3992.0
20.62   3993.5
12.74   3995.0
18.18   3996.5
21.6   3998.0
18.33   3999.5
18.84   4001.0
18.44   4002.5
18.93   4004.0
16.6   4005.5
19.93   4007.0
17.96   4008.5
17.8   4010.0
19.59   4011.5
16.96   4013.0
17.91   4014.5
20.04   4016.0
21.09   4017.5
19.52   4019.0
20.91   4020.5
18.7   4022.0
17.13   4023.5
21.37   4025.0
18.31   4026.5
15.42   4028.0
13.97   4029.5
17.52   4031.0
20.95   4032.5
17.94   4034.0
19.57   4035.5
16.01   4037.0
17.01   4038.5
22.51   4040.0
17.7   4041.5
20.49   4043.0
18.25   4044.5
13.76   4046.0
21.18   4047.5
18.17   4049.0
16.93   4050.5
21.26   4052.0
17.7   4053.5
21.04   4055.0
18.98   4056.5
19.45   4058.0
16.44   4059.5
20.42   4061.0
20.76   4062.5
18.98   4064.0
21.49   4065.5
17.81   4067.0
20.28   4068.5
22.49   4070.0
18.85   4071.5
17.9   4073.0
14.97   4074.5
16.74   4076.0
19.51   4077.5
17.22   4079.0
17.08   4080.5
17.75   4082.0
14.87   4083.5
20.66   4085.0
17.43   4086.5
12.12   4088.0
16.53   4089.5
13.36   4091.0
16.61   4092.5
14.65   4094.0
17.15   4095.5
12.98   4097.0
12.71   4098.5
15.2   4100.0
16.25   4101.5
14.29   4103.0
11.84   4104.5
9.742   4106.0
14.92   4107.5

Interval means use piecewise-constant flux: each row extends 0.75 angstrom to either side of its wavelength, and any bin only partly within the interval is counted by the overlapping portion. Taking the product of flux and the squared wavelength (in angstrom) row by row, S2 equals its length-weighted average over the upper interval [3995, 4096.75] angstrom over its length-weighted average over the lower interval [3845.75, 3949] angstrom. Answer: 1.29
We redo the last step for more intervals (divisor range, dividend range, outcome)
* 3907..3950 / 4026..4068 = 1.32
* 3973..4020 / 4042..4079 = 1.16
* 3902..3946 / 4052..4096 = 1.28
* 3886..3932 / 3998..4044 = 1.32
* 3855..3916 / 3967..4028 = 1.15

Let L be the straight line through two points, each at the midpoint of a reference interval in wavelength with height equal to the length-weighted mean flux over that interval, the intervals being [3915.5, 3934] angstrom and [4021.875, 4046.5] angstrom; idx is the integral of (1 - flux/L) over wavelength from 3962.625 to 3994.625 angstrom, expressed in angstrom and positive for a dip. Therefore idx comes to 5.2 angstrom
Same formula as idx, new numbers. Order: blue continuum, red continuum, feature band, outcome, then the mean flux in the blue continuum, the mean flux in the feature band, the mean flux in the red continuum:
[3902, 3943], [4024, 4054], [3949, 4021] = 4.1 angstrom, 15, 15.9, 18.3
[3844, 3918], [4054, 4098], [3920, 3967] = 4.1 angstrom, 15.3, 14.7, 17.7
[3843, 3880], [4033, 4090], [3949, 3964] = 1.5 angstrom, 16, 15.4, 18.4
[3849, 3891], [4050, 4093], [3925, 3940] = 3.0 angstrom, 15.6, 13.1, 18.1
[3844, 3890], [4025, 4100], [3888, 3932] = 3.1 angstrom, 15.6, 15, 17.8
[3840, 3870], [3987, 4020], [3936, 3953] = 1.5 angstrom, 15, 15.6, 18.5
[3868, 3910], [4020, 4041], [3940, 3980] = 5.6 angstrom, 15.4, 14.5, 18.3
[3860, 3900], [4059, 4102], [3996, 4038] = -5.0 angstrom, 15.2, 18.5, 17.2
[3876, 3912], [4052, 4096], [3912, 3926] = -0.9 angstrom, 14.8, 16.3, 18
